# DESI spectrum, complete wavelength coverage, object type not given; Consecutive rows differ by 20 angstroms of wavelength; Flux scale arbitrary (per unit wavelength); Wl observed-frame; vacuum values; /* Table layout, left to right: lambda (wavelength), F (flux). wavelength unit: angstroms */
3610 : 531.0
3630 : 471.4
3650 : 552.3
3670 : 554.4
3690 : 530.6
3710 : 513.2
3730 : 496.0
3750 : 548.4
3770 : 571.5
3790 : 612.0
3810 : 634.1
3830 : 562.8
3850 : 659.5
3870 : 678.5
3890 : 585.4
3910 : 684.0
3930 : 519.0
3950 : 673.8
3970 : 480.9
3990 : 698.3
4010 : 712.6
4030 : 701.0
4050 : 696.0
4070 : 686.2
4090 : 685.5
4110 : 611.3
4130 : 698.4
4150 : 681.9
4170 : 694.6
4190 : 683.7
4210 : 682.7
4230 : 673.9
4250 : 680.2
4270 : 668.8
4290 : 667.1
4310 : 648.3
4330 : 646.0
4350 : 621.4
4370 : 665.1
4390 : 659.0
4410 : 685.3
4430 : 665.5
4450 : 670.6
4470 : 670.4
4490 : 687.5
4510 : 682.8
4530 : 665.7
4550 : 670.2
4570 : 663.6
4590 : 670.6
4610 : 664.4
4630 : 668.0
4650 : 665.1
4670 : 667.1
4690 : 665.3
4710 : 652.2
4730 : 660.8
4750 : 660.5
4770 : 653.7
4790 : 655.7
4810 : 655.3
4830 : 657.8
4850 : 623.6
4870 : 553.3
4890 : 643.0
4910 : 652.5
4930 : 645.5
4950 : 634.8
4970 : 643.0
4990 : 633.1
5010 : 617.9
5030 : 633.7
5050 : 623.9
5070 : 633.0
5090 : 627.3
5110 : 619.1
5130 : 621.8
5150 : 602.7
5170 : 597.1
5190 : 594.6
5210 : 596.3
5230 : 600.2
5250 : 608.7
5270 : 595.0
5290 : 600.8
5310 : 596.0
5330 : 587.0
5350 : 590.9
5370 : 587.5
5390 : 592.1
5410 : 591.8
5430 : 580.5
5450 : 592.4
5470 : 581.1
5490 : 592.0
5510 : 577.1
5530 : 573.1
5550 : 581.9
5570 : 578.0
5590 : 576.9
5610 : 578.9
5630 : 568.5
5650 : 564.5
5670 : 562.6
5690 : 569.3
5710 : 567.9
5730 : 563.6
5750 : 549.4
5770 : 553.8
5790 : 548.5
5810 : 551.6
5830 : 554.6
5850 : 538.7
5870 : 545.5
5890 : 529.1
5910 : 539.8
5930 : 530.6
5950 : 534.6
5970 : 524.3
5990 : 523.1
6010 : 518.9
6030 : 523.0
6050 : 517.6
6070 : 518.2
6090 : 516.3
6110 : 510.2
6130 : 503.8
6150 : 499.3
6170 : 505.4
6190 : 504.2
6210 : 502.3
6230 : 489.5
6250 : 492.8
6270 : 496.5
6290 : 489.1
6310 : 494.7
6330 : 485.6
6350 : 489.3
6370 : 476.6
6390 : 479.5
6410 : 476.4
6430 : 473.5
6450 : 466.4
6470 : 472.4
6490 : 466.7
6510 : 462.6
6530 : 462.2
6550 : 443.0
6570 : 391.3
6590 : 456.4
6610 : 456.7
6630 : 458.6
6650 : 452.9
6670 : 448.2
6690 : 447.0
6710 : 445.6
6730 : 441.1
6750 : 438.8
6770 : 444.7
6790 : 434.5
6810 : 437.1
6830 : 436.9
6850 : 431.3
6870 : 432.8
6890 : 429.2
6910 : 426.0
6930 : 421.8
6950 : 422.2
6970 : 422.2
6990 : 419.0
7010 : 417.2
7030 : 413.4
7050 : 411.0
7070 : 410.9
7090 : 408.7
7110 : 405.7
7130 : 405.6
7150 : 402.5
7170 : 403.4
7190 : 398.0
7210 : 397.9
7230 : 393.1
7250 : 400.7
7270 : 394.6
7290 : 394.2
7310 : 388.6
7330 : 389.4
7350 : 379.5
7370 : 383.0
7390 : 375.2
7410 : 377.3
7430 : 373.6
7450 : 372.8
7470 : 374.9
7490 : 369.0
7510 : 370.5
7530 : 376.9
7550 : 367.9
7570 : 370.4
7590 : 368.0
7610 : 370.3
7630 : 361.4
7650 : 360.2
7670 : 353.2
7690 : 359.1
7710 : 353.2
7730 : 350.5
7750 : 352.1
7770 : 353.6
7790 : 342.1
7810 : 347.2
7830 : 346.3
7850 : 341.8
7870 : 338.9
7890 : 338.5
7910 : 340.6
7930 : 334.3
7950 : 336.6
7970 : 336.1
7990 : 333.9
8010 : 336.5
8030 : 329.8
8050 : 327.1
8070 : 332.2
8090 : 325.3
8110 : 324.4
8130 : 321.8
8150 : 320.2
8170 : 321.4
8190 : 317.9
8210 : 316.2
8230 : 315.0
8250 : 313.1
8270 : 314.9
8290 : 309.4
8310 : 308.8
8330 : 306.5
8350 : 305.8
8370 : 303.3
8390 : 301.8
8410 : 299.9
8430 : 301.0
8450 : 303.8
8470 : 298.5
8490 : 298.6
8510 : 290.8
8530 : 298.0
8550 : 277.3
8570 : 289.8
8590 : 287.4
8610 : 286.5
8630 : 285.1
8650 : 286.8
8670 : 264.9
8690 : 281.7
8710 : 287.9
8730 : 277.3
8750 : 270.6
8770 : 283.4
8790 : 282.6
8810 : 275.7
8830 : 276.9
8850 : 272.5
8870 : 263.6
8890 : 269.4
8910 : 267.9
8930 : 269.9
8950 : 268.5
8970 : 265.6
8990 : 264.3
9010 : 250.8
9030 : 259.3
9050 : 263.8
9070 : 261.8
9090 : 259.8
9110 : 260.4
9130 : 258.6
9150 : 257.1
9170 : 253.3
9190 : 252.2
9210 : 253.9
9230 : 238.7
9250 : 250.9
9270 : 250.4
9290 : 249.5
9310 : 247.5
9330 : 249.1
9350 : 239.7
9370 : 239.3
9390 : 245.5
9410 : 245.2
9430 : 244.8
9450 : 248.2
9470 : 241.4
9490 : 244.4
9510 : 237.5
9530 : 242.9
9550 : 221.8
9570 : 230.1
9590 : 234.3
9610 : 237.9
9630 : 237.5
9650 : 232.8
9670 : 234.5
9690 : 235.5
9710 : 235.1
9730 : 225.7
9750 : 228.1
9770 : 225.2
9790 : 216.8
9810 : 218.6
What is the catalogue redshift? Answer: 0.00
